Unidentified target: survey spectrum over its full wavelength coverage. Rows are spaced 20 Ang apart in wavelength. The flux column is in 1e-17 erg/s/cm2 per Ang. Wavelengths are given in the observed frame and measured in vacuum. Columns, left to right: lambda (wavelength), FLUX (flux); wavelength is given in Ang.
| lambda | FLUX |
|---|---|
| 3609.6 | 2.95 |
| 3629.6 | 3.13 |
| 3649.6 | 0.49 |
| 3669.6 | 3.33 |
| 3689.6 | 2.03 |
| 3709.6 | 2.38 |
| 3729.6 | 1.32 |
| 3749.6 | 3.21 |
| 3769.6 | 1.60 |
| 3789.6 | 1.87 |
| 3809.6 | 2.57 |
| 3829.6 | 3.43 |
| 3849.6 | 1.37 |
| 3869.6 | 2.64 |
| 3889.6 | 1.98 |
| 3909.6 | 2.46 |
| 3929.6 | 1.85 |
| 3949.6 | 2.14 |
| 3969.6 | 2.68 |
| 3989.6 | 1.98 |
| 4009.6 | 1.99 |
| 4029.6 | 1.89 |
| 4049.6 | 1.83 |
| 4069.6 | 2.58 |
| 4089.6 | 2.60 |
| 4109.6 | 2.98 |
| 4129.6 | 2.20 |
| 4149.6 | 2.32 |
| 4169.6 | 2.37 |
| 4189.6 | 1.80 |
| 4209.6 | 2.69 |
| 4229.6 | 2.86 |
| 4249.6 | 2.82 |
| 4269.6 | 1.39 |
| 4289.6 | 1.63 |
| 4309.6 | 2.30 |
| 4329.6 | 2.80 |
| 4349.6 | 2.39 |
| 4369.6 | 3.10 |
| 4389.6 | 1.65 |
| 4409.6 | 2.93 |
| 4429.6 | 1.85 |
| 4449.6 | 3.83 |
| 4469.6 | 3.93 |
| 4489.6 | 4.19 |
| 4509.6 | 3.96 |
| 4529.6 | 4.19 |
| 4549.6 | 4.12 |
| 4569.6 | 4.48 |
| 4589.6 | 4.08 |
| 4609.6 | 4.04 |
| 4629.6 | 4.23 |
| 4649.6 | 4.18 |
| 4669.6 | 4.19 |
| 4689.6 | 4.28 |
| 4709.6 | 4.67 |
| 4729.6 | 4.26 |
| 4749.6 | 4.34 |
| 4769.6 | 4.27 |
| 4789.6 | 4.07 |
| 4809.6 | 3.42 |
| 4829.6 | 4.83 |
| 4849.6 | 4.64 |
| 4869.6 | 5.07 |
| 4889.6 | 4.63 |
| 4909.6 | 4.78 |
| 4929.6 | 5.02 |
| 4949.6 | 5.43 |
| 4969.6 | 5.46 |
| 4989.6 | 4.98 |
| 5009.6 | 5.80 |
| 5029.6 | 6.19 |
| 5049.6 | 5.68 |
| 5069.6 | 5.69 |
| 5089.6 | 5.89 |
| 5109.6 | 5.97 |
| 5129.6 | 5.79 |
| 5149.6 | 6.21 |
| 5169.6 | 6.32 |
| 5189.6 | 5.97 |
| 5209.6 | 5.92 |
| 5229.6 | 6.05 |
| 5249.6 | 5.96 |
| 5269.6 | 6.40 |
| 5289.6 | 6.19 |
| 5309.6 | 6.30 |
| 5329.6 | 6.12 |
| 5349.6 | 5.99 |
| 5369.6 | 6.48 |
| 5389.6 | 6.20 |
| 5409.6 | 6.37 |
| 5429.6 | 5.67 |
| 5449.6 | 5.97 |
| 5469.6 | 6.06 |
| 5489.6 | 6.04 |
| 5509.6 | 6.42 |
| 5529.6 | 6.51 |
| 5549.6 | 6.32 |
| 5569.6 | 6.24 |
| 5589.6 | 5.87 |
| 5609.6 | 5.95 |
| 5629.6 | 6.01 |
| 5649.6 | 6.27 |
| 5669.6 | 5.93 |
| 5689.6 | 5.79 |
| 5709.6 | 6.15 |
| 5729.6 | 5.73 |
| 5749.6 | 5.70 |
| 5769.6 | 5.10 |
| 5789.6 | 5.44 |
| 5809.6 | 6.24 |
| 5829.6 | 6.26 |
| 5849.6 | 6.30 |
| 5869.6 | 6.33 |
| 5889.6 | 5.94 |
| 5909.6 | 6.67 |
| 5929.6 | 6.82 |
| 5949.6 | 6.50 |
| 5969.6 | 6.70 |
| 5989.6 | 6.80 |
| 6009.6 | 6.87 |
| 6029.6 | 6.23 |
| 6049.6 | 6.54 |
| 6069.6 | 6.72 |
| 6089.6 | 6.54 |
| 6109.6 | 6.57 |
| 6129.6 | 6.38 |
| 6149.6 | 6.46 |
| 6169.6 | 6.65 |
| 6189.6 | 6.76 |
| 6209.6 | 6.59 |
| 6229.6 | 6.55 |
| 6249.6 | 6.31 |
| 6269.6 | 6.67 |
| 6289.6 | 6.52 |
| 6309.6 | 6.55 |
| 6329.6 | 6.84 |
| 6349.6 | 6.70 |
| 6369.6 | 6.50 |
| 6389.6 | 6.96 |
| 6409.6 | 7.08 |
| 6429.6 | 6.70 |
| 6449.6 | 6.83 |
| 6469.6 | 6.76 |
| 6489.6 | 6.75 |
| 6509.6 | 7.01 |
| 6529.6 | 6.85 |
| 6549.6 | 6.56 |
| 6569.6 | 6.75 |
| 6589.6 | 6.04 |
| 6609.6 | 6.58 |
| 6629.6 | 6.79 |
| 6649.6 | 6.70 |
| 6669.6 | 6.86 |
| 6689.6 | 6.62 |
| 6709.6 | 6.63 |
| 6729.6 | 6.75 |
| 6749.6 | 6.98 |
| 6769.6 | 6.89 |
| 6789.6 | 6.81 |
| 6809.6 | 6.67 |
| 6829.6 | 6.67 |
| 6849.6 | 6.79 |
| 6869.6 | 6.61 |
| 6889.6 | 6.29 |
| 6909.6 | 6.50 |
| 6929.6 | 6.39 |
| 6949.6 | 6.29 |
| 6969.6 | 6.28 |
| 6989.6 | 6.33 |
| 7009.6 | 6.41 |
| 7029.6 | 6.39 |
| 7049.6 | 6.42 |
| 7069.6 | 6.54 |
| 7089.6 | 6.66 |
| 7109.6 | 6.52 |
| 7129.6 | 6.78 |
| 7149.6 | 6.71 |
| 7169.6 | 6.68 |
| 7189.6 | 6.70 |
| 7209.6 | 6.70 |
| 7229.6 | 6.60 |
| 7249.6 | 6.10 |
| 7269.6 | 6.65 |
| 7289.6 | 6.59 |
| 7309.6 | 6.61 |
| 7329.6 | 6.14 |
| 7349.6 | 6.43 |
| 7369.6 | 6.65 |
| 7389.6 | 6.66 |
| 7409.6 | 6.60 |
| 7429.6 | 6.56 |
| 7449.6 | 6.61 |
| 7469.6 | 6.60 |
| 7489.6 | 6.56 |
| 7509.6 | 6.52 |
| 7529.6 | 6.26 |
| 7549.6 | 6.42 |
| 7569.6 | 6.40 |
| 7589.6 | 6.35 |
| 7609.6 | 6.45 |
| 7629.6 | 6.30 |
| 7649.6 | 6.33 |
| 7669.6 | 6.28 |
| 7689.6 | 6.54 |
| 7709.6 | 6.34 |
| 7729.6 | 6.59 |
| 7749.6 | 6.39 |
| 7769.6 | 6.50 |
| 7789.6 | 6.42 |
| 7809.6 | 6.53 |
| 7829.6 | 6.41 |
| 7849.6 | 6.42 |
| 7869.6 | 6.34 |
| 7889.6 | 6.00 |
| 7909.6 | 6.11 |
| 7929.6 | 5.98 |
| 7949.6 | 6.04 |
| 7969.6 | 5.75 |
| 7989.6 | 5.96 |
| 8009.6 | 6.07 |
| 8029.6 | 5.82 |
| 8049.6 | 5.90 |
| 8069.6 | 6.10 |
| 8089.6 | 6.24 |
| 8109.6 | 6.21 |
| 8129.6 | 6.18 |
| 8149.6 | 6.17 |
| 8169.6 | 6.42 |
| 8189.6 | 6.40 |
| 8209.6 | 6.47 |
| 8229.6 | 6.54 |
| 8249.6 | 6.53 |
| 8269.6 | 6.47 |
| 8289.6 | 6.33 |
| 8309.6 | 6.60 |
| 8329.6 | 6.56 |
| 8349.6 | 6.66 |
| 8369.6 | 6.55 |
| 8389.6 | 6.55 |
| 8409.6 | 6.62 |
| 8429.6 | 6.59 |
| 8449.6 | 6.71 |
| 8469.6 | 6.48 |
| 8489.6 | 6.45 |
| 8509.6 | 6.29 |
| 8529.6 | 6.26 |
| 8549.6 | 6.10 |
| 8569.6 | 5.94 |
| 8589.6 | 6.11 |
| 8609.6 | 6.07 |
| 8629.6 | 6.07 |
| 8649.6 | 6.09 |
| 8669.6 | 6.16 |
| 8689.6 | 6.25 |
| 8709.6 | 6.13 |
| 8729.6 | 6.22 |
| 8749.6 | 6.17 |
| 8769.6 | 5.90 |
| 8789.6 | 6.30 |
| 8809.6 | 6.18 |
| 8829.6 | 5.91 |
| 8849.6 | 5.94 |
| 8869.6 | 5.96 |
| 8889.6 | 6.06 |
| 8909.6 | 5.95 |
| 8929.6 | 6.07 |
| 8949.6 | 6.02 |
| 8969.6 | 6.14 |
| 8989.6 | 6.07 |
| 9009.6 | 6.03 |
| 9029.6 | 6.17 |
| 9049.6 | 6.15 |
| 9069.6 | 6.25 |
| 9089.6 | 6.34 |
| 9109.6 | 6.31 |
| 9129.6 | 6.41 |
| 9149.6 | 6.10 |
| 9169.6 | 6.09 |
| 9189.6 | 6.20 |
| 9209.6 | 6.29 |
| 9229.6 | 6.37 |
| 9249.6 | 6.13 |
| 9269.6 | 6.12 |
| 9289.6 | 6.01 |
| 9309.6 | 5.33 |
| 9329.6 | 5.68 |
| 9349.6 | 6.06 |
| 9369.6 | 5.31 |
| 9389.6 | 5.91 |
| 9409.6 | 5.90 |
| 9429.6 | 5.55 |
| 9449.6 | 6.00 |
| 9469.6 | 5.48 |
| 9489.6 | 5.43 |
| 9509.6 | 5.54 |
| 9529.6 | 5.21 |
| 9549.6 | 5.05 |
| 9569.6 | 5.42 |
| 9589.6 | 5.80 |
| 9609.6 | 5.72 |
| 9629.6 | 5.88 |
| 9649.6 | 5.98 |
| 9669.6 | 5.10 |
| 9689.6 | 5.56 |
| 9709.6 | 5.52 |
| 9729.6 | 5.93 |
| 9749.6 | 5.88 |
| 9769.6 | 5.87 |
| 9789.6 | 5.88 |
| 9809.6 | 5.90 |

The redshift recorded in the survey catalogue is 0.117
